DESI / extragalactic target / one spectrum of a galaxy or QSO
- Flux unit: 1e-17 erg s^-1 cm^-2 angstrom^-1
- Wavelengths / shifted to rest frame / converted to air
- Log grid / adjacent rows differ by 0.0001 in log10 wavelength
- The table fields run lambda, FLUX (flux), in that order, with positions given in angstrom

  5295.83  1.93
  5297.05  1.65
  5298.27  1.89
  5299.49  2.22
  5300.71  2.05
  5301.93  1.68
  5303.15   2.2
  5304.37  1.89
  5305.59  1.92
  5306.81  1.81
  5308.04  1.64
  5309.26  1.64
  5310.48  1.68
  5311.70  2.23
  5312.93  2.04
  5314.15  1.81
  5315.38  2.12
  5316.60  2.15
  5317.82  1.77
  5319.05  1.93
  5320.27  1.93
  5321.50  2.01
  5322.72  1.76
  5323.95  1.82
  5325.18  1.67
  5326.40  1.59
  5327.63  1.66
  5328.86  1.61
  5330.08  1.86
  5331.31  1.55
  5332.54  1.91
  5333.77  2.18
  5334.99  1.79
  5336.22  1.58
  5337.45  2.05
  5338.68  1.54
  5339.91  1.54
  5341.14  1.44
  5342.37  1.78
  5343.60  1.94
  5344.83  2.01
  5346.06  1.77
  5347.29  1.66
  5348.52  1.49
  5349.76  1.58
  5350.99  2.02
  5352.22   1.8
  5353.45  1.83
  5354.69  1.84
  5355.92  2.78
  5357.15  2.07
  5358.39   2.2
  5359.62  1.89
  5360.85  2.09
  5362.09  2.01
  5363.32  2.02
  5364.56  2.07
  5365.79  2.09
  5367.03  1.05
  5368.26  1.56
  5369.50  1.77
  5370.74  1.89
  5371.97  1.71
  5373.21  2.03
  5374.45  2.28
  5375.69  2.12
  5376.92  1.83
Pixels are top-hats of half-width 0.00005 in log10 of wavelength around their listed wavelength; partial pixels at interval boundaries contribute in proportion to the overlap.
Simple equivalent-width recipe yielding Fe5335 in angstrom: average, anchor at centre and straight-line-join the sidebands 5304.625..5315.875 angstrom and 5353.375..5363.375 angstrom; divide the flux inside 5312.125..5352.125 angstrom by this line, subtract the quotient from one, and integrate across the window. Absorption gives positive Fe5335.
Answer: 3.48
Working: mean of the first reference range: 1.87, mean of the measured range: 1.8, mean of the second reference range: 2.1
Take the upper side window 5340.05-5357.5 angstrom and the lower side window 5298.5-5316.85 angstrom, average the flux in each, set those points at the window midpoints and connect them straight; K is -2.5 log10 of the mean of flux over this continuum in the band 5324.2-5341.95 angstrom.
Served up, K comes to 0.10 mag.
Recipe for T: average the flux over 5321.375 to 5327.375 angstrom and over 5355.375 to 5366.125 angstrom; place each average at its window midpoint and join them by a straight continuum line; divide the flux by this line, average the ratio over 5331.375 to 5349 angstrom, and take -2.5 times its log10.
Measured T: 0.09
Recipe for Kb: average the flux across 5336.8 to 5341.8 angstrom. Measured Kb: 1.64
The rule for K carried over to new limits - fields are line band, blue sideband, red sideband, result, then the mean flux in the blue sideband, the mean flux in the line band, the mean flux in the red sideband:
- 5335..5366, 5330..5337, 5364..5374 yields -0.05 mag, 1.81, 1.88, 1.78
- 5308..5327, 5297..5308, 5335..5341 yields -0.03 mag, 1.92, 1.87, 1.67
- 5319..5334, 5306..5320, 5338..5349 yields 0.01 mag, 1.89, 1.79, 1.69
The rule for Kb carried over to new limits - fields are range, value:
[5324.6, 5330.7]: 1.68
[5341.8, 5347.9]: 1.83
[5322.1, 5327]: 1.71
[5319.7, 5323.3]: 1.9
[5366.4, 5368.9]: 1.31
